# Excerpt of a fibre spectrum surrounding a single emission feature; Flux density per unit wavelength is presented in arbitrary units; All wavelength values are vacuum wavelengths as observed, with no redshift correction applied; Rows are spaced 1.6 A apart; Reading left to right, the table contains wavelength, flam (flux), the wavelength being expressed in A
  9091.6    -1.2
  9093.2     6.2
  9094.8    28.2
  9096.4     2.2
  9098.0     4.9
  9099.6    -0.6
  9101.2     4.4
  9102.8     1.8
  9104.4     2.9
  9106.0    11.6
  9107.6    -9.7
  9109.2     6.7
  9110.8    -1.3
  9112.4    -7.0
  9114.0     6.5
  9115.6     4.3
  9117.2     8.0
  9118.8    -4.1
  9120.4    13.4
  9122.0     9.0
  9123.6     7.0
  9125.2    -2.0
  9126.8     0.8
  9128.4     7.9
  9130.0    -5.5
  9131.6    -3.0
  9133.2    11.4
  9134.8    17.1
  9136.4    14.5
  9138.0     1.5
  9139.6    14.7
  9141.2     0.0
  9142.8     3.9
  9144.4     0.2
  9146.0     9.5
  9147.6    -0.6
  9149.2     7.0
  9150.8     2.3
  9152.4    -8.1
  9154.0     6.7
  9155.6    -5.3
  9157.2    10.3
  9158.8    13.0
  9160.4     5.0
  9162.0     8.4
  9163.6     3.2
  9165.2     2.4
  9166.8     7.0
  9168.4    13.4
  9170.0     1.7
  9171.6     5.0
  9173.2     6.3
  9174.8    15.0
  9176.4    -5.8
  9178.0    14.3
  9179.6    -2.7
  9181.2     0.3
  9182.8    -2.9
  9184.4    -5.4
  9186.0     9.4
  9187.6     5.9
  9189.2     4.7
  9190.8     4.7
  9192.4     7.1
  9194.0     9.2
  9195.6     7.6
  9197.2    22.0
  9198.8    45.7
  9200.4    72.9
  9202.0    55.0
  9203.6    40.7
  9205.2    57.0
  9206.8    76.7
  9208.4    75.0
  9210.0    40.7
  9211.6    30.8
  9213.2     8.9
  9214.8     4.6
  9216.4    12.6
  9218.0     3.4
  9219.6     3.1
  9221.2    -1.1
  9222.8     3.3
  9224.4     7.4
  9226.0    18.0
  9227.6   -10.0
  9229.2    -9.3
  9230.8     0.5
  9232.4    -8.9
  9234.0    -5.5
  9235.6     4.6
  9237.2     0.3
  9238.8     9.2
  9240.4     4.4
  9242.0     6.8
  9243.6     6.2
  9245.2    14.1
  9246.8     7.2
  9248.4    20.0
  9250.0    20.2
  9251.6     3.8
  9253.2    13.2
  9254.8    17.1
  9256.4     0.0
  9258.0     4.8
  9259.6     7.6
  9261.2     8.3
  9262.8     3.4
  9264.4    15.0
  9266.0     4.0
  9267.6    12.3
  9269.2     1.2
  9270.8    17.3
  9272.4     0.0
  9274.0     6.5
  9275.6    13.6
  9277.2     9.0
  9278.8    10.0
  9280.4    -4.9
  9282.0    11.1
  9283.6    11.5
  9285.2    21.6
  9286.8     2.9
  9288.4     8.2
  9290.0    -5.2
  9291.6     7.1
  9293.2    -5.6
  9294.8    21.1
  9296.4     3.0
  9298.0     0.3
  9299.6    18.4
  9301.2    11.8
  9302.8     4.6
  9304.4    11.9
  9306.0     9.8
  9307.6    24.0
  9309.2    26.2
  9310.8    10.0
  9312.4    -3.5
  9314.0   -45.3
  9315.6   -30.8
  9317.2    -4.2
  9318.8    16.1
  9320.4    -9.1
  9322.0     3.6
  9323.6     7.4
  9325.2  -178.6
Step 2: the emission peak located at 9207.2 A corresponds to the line [O II] 3727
